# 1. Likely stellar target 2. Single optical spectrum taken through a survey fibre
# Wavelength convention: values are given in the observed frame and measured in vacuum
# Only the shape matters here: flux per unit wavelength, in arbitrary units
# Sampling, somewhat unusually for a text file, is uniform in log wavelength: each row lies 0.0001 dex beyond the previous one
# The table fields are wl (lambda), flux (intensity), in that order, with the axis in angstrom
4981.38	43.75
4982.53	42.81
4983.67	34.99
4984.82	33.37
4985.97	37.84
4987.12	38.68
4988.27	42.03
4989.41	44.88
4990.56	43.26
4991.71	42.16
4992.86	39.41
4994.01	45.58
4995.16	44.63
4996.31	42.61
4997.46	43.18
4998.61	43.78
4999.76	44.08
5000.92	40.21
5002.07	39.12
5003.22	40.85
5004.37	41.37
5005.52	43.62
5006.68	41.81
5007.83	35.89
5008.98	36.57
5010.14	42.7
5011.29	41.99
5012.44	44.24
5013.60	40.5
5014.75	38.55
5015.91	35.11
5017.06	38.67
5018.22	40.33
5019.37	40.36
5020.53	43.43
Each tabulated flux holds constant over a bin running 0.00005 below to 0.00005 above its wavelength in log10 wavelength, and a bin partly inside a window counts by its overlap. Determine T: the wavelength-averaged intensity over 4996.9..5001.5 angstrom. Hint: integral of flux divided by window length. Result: 42.8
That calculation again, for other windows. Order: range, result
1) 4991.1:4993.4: 40.8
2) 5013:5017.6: 38.2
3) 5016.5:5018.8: 39.5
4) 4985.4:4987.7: 38.2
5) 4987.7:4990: 43.6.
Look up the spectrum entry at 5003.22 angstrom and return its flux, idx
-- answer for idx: 40.85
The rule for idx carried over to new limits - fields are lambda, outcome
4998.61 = 43.78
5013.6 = 40.5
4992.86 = 39.41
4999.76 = 44.08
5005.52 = 43.62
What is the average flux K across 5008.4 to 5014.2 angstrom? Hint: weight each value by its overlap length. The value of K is 41.2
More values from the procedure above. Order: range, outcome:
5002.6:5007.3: 41.8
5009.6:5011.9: 42.5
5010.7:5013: 43.2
